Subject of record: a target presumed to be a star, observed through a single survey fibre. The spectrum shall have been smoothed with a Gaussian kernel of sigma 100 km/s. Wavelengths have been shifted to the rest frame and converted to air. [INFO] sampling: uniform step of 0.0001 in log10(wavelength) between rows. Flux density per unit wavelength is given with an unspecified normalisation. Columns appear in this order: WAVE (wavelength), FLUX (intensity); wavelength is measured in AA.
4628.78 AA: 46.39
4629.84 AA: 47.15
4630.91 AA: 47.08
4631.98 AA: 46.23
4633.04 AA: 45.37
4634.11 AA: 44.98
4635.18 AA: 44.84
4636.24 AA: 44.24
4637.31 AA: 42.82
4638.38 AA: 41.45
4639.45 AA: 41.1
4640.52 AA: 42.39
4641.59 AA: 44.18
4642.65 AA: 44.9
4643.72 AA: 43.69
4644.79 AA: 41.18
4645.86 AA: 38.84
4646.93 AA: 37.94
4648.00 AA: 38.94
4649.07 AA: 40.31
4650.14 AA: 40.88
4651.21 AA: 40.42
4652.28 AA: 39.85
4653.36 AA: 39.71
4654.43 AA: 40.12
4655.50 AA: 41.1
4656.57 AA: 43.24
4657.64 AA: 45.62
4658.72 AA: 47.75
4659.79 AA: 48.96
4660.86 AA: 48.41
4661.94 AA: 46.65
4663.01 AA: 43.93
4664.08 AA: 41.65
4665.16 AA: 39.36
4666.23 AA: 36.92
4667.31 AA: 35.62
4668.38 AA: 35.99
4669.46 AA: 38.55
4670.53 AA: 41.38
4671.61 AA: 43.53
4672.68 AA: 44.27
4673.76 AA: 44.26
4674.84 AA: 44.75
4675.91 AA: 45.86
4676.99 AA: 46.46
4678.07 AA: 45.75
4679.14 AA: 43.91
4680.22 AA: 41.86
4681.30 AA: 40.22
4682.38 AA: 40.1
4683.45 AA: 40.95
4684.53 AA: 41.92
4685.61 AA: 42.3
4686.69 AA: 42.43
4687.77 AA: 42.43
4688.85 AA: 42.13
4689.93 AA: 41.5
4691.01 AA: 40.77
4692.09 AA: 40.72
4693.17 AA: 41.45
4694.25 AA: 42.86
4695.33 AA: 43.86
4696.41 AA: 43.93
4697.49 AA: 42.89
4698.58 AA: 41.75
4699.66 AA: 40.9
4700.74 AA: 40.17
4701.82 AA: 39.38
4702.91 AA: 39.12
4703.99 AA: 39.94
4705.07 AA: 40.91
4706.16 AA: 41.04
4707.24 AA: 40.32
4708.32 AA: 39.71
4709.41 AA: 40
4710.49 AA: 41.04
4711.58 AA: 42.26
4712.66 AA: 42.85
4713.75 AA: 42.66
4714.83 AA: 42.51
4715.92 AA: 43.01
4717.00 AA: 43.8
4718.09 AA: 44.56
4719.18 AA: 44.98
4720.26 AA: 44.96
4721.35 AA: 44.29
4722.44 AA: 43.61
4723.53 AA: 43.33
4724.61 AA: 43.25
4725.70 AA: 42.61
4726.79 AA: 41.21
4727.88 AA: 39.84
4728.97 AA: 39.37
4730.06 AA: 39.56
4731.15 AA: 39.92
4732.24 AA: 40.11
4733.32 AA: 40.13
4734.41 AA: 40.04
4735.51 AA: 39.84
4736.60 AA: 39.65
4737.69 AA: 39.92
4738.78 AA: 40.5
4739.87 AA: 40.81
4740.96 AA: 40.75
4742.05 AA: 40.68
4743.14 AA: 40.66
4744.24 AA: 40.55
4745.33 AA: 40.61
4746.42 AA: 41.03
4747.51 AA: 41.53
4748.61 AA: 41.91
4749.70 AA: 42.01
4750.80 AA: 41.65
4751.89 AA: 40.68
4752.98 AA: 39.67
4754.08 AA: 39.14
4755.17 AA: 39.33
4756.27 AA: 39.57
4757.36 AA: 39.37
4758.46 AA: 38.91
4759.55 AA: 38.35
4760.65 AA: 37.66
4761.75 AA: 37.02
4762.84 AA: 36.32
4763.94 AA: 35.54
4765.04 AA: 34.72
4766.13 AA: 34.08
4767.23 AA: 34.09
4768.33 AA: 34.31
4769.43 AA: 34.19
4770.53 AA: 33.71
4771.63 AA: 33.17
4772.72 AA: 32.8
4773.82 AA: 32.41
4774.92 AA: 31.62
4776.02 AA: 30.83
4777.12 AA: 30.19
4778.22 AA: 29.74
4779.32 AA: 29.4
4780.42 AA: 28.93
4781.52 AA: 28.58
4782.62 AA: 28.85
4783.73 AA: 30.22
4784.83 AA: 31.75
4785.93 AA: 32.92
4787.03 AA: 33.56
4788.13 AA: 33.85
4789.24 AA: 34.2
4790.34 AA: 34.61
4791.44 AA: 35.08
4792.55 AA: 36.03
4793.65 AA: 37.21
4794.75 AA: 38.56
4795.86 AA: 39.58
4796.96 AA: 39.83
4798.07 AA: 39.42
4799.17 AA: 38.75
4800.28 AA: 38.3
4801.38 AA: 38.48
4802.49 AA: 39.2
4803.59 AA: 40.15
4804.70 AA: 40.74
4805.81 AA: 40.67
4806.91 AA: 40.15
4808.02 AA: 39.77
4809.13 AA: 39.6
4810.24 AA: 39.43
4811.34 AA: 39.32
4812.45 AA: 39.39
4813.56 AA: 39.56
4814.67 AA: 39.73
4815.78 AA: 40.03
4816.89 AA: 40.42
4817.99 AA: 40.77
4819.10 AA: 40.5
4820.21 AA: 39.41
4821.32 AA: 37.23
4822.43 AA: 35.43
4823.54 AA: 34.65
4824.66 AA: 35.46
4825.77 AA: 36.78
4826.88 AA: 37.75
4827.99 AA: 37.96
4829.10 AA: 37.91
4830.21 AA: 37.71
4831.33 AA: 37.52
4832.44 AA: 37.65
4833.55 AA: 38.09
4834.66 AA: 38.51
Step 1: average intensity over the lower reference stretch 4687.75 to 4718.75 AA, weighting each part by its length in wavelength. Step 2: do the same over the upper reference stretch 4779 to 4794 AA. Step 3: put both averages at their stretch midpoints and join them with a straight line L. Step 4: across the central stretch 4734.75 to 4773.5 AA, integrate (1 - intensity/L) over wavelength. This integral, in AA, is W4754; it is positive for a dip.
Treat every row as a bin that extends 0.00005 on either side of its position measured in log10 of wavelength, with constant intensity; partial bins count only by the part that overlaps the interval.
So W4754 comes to -2.5 AA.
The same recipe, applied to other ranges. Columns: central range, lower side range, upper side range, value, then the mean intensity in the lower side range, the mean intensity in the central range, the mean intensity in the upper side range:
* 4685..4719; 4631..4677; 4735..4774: -1.0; 42.5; 41.7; 38.3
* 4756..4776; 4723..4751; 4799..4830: 2.4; 40.8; 35.3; 38.8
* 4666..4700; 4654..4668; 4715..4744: 0.4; 43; 42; 41.6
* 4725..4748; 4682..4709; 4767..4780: -2.5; 41.3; 40.5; 32.1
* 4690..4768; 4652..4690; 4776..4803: -4.3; 42.5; 40.6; 34.4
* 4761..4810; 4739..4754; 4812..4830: 5.4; 40.9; 35.1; 38.3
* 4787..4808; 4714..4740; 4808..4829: 0.7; 41.8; 38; 38.5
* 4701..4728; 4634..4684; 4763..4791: -3.2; 42.3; 42.1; 32.4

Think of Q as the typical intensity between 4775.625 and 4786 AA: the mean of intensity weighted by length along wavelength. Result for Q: 30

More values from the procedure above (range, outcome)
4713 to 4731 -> 42.6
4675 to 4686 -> 43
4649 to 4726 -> 42.2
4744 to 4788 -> 35.5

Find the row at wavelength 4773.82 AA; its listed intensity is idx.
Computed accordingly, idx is 32.41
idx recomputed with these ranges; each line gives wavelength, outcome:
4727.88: 39.84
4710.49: 41.04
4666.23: 36.92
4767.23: 34.09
